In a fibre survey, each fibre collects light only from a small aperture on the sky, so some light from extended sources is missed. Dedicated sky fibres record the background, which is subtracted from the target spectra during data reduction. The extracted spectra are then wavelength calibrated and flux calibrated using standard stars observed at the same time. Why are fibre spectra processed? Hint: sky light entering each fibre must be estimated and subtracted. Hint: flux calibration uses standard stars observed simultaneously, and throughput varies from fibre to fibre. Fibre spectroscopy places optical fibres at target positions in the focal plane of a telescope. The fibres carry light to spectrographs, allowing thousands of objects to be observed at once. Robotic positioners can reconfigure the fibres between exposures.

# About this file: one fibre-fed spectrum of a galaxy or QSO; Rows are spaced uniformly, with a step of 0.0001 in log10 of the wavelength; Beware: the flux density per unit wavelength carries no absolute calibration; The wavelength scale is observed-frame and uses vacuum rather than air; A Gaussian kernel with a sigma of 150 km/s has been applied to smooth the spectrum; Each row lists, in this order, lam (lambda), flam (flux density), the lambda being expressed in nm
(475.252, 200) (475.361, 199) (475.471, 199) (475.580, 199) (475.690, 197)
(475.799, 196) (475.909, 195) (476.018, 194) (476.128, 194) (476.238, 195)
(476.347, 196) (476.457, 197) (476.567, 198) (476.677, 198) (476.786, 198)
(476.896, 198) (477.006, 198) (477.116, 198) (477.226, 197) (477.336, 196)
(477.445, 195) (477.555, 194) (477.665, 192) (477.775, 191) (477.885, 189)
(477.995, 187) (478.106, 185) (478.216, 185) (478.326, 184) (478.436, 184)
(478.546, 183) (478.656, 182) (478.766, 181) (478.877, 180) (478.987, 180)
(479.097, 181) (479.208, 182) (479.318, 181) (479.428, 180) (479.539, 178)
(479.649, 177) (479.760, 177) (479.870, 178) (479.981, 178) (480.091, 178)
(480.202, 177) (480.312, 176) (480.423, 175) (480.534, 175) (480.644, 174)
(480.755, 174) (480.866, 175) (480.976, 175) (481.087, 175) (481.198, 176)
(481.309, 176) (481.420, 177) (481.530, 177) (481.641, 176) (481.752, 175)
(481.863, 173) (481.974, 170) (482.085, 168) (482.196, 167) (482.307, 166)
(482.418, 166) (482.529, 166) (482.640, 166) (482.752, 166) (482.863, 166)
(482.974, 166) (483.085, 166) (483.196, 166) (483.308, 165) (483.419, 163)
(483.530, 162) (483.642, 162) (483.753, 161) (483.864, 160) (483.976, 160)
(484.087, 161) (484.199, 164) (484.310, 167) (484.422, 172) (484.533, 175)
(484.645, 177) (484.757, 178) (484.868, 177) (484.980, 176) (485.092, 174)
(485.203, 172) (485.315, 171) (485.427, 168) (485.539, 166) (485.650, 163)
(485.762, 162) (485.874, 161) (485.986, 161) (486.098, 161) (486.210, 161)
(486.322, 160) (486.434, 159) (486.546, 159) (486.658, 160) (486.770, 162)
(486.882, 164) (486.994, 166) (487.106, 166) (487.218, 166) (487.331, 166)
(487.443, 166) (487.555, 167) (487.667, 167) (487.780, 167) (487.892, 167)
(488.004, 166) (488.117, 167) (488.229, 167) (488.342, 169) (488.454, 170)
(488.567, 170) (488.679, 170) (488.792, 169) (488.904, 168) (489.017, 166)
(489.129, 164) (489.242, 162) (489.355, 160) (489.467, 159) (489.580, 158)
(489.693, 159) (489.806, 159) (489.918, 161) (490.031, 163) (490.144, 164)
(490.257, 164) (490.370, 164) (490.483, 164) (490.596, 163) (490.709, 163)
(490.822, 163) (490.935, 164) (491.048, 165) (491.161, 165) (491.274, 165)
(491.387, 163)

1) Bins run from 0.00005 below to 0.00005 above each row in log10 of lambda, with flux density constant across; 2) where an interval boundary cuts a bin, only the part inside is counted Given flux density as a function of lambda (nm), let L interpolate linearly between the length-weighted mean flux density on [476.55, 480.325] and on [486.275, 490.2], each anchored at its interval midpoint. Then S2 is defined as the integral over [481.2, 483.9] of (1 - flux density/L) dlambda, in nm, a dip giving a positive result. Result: 0.14 nm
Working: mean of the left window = 186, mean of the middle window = 168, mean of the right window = 164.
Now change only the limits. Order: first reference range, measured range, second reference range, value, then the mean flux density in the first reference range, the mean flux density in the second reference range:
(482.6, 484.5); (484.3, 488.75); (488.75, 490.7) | -0.09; 164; 163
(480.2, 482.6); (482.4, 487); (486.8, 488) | 0.10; 173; 166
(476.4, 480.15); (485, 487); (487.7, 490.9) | 0.08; 187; 164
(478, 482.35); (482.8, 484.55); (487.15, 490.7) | 0.08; 177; 165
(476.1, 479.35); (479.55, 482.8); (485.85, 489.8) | 0.14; 190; 164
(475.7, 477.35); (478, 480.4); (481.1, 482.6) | 0.05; 197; 172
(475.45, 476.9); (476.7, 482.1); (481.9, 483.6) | -0.01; 197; 166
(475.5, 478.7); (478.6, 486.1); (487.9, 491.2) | 0.39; 193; 164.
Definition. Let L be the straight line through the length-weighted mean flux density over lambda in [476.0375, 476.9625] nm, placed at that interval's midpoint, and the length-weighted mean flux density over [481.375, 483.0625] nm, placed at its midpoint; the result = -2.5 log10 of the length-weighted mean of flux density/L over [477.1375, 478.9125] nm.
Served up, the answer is 0.01 mag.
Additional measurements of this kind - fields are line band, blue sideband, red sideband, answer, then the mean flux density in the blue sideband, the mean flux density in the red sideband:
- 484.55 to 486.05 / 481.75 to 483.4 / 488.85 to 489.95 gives -0.031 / 167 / 162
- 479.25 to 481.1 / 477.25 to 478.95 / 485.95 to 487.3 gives 0.027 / 187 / 162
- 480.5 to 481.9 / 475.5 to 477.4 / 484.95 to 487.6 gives 0.036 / 197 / 165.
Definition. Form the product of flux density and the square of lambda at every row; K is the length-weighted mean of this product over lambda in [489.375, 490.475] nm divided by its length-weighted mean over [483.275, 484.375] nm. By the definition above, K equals 1.0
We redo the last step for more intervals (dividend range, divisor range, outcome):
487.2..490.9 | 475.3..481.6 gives 0.93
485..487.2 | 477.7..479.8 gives 0.93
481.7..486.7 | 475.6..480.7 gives 0.91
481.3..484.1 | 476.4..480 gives 0.91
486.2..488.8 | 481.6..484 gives 1.02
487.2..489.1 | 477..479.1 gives 0.93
